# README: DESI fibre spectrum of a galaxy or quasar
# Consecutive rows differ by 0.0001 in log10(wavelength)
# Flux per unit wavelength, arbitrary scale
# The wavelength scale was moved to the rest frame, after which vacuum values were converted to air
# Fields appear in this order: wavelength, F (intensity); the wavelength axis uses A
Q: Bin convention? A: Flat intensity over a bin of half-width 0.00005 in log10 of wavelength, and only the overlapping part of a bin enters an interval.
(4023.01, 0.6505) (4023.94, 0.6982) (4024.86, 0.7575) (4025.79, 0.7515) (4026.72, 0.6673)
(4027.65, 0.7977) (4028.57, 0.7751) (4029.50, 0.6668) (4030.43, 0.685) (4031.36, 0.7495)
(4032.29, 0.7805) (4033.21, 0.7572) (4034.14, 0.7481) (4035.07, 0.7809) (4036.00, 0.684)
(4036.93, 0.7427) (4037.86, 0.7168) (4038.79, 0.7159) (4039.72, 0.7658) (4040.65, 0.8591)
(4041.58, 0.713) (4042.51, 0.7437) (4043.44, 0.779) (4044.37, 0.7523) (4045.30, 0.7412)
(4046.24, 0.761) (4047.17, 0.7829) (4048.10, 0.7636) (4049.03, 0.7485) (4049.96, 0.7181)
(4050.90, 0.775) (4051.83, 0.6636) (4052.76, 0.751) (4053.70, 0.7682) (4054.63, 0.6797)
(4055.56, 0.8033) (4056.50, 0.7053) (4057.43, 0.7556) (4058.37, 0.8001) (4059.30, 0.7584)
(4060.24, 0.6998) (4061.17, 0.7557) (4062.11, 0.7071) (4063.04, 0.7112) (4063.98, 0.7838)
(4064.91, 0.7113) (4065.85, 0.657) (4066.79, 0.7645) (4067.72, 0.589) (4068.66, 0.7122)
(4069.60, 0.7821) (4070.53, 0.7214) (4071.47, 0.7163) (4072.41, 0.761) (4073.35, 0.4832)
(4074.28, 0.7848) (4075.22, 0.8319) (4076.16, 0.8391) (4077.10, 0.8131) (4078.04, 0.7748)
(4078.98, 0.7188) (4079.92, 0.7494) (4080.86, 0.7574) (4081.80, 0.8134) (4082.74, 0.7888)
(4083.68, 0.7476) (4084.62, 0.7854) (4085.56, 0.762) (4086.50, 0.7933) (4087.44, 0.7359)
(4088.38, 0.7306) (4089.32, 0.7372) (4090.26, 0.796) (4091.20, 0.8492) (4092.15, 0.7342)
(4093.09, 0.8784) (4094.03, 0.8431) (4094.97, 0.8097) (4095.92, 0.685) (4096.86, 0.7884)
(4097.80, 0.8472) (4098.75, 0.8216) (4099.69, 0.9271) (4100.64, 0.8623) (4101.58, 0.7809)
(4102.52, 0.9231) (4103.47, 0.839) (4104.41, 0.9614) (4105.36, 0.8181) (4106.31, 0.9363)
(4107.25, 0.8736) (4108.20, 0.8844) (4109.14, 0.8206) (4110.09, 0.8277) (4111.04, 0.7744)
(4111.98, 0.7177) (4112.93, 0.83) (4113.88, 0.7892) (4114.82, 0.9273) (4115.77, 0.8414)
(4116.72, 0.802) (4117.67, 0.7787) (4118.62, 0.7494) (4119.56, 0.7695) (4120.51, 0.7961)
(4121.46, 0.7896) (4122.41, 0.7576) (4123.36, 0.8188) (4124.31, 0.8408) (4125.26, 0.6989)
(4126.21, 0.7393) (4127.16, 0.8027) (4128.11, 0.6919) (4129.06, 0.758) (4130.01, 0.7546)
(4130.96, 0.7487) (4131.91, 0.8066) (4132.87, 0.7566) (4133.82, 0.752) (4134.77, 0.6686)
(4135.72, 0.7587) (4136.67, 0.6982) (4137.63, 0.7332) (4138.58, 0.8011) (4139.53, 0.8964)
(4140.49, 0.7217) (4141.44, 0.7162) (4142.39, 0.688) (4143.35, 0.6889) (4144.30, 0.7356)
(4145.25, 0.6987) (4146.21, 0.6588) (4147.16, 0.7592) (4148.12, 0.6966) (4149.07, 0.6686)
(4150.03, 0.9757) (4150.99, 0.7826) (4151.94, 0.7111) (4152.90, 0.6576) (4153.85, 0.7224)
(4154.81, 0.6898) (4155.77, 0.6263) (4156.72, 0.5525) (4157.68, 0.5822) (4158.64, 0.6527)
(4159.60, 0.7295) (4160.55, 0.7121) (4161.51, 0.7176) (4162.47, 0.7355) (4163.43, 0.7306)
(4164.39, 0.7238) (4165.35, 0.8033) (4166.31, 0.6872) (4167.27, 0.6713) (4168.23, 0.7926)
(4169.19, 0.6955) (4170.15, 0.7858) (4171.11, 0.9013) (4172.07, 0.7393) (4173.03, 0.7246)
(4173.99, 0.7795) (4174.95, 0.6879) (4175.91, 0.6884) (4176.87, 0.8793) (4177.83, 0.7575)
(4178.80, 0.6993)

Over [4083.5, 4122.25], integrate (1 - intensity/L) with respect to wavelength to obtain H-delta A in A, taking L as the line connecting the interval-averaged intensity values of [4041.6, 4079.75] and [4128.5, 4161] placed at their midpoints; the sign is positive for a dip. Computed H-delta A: -4.4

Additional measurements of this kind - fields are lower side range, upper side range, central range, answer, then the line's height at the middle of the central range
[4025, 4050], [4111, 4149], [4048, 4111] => -1.9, 0.752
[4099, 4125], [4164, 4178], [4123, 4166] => 3.2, 0.789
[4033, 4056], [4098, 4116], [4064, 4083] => 1.4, 0.796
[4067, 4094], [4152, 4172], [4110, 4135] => -1.5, 0.733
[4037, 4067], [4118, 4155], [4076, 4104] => -1.9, 0.746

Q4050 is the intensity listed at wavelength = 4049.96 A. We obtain 0.7181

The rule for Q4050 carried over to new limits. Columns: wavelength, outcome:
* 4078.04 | 0.7748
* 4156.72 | 0.5525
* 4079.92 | 0.7494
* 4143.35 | 0.6889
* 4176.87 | 0.8793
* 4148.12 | 0.6966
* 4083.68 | 0.7476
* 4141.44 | 0.7162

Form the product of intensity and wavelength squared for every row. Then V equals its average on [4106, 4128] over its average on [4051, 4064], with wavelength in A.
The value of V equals 1.1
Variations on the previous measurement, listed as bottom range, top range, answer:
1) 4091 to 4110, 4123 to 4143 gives 0.91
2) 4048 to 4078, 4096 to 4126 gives 1.15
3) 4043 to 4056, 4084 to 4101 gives 1.09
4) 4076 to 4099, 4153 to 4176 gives 0.95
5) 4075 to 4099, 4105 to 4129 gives 1.04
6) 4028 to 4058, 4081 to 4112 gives 1.12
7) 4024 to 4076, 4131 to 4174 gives 1.04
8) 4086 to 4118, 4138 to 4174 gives 0.91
